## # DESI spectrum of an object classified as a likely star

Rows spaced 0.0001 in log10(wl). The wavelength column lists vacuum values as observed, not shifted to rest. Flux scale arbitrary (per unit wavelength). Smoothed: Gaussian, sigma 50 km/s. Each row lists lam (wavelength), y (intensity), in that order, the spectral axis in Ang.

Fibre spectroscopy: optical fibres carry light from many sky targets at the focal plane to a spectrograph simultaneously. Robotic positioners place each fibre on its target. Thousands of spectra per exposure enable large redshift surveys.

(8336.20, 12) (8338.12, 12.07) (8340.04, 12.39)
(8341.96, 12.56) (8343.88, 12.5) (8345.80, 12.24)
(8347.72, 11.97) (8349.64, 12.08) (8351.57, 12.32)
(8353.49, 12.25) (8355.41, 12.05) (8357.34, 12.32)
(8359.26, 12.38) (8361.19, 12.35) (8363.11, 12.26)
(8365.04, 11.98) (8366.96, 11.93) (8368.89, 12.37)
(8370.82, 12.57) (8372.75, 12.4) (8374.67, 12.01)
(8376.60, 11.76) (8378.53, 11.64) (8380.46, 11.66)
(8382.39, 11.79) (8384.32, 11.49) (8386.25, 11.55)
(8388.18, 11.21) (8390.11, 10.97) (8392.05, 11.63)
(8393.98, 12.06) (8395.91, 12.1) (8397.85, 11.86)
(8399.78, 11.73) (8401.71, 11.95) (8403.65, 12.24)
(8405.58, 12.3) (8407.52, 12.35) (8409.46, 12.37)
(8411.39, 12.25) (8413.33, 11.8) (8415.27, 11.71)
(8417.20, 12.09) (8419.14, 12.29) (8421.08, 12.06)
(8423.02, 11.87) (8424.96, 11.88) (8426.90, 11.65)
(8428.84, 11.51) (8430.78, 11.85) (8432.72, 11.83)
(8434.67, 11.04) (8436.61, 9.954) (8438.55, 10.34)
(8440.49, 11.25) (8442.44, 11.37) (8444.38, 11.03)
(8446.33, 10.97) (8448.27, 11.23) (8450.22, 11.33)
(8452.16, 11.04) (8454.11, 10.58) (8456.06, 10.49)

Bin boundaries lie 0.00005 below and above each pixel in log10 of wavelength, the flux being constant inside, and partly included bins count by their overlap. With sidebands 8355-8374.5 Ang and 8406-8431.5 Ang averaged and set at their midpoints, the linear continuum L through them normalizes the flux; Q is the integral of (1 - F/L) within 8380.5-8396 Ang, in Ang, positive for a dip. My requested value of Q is 0.7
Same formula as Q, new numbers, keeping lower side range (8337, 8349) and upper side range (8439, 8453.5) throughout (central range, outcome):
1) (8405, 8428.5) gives -1.18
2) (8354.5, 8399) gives -0.07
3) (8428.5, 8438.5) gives 0.12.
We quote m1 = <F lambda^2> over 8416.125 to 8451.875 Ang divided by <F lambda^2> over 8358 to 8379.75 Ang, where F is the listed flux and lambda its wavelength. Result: 0.95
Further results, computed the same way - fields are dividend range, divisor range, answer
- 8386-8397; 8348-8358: 0.96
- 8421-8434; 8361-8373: 0.97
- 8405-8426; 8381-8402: 1.04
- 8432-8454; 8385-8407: 0.94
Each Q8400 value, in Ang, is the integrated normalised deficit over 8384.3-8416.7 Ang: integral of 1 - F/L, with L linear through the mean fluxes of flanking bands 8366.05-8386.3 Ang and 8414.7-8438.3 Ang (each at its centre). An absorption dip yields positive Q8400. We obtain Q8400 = -0.3 Ang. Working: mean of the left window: 11.9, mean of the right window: 11.6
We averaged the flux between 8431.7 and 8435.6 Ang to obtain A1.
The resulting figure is 11.4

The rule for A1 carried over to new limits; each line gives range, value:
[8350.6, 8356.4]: 12.2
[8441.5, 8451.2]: 11.2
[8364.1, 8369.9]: 12.1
